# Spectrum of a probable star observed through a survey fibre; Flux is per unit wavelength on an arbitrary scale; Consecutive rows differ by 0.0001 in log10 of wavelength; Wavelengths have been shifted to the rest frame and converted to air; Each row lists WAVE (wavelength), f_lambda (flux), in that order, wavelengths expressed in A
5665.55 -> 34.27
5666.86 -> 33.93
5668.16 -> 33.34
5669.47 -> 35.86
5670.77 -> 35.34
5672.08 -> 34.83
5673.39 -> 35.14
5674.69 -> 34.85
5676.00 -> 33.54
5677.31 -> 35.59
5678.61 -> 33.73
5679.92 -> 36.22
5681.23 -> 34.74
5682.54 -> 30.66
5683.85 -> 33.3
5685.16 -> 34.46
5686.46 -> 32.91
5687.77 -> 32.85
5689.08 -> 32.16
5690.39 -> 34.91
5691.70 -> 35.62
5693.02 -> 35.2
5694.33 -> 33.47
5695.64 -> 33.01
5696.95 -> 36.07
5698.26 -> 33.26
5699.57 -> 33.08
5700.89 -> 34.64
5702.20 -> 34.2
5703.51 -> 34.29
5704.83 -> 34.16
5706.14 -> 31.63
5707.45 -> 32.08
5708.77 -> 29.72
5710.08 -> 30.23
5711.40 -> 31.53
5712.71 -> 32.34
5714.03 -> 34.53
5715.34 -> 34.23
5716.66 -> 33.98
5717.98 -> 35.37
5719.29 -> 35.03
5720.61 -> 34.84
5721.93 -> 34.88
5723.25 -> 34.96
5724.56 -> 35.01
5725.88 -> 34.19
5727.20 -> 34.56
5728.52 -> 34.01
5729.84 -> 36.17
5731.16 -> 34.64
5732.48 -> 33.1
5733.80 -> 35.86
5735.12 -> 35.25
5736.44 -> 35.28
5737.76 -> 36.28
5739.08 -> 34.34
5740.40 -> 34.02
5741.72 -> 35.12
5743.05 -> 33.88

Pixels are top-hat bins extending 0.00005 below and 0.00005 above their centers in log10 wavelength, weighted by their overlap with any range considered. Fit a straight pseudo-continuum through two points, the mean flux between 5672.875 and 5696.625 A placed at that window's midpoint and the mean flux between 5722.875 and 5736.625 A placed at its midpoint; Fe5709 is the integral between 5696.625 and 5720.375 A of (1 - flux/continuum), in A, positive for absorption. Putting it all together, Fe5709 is 0.76 A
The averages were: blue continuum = 34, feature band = 33.3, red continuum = 34.8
